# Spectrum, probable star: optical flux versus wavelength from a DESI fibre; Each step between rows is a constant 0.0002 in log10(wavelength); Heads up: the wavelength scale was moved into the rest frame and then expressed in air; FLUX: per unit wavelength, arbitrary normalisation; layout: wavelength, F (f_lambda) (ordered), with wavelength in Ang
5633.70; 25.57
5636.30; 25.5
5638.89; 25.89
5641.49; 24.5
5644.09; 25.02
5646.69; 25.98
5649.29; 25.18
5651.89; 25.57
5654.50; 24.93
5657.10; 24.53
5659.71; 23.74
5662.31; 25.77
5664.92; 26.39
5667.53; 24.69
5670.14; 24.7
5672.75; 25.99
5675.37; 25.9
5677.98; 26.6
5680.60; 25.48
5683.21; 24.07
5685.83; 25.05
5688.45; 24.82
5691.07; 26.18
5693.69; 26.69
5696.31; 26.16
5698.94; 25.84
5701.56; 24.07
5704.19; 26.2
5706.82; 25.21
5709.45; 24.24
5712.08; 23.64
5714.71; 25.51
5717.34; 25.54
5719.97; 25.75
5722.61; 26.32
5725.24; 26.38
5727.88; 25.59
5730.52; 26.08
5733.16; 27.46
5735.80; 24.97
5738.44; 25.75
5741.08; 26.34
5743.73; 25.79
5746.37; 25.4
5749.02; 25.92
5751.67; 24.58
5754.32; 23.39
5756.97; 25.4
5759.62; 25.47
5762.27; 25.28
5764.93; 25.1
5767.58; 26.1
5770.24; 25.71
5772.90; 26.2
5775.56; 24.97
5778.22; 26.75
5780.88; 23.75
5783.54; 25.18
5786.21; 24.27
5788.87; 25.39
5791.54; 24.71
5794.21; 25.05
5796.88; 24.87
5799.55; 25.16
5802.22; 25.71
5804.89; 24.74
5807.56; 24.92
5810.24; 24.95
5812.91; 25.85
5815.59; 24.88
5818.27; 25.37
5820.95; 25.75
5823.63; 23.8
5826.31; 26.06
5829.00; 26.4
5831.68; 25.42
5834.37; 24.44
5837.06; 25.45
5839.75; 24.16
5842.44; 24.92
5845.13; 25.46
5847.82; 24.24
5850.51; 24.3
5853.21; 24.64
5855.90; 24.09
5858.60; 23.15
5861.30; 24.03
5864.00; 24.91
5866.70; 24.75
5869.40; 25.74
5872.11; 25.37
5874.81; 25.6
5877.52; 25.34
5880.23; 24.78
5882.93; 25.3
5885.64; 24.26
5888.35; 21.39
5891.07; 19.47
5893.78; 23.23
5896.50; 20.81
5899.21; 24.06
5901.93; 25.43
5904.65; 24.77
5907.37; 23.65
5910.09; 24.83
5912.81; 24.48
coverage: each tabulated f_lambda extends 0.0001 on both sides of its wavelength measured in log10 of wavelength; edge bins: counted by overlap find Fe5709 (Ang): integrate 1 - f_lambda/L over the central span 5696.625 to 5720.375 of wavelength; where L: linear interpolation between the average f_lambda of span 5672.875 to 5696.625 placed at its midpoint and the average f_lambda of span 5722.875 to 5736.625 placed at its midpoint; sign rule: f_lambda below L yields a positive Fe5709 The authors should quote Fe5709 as 0.7 Ang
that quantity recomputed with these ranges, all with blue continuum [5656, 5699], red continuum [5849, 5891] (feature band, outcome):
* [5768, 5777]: -0.28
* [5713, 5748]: -1.04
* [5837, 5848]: -0.15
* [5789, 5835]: -0.97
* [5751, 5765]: 0.07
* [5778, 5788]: 0.01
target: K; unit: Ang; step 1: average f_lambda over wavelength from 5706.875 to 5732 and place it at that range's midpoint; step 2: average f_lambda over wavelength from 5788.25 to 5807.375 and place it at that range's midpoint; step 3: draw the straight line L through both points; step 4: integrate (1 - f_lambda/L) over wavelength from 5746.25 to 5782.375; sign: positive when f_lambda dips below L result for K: -0.1 Ang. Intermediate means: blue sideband 25.5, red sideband 25.1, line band 25.3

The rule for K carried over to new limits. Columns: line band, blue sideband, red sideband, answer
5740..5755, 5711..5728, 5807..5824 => 0.09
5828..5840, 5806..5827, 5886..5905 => -0.29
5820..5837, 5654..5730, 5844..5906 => -0.60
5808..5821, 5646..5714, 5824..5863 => -0.24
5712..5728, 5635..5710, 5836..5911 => -0.38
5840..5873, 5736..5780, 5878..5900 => -1.41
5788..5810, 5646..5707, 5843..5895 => -0.36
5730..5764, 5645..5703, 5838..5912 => -0.77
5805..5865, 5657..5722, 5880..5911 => -2.18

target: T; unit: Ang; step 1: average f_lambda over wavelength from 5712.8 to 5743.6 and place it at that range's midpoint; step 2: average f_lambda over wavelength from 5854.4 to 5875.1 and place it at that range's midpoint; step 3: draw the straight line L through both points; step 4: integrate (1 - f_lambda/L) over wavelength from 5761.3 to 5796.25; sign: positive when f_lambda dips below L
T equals 0.27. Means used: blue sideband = 25.9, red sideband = 24.7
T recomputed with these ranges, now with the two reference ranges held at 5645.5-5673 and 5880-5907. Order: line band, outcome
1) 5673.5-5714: -0.7 Ang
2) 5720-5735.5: -1.0 Ang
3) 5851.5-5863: -0.2 Ang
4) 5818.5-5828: -0.6 Ang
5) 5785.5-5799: -0.4 Ang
